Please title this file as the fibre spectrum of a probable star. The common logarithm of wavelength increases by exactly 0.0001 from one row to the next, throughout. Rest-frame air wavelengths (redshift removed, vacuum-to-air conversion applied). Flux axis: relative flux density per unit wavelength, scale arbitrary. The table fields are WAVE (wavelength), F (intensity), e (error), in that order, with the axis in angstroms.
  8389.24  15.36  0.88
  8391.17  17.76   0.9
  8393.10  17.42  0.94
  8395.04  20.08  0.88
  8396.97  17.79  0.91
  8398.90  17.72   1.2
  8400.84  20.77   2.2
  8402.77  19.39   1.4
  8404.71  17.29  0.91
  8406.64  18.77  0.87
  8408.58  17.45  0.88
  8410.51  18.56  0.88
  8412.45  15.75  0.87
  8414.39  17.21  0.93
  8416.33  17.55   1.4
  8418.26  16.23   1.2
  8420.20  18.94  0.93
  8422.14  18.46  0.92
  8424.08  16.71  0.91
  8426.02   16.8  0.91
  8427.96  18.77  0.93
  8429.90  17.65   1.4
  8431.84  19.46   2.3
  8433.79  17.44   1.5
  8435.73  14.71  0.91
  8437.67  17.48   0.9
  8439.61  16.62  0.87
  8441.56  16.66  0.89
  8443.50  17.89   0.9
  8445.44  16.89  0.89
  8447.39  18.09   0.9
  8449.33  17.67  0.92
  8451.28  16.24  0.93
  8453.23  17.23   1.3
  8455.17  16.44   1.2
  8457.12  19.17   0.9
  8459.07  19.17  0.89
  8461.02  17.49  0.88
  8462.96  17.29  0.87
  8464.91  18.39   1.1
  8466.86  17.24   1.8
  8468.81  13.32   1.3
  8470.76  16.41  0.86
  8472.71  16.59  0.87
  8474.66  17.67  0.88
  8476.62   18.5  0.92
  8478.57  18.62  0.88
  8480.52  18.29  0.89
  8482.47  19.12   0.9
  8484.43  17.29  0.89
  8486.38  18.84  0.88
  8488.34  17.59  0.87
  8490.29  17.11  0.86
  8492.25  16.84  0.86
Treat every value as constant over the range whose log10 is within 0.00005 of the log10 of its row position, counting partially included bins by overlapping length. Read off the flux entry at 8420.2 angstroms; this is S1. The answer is 18.94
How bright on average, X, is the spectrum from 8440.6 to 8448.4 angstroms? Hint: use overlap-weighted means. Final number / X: 17.4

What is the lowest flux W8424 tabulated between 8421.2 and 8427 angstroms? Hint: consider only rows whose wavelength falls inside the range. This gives 16.71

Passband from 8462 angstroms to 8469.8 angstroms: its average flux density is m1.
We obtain 16.6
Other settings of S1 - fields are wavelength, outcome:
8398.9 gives 17.72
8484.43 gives 17.29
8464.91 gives 18.39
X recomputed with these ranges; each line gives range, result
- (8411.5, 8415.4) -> 16.5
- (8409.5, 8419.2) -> 17.1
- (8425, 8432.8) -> 18.2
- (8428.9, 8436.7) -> 17.3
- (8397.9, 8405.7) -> 18.8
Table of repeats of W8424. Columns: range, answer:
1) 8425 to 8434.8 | 16.8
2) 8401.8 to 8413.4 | 15.75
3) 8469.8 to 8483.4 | 16.41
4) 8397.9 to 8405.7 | 17.29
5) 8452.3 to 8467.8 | 16.44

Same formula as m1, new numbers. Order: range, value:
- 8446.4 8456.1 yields 17.1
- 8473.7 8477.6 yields 18.1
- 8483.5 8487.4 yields 18.1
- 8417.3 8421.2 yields 17.6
